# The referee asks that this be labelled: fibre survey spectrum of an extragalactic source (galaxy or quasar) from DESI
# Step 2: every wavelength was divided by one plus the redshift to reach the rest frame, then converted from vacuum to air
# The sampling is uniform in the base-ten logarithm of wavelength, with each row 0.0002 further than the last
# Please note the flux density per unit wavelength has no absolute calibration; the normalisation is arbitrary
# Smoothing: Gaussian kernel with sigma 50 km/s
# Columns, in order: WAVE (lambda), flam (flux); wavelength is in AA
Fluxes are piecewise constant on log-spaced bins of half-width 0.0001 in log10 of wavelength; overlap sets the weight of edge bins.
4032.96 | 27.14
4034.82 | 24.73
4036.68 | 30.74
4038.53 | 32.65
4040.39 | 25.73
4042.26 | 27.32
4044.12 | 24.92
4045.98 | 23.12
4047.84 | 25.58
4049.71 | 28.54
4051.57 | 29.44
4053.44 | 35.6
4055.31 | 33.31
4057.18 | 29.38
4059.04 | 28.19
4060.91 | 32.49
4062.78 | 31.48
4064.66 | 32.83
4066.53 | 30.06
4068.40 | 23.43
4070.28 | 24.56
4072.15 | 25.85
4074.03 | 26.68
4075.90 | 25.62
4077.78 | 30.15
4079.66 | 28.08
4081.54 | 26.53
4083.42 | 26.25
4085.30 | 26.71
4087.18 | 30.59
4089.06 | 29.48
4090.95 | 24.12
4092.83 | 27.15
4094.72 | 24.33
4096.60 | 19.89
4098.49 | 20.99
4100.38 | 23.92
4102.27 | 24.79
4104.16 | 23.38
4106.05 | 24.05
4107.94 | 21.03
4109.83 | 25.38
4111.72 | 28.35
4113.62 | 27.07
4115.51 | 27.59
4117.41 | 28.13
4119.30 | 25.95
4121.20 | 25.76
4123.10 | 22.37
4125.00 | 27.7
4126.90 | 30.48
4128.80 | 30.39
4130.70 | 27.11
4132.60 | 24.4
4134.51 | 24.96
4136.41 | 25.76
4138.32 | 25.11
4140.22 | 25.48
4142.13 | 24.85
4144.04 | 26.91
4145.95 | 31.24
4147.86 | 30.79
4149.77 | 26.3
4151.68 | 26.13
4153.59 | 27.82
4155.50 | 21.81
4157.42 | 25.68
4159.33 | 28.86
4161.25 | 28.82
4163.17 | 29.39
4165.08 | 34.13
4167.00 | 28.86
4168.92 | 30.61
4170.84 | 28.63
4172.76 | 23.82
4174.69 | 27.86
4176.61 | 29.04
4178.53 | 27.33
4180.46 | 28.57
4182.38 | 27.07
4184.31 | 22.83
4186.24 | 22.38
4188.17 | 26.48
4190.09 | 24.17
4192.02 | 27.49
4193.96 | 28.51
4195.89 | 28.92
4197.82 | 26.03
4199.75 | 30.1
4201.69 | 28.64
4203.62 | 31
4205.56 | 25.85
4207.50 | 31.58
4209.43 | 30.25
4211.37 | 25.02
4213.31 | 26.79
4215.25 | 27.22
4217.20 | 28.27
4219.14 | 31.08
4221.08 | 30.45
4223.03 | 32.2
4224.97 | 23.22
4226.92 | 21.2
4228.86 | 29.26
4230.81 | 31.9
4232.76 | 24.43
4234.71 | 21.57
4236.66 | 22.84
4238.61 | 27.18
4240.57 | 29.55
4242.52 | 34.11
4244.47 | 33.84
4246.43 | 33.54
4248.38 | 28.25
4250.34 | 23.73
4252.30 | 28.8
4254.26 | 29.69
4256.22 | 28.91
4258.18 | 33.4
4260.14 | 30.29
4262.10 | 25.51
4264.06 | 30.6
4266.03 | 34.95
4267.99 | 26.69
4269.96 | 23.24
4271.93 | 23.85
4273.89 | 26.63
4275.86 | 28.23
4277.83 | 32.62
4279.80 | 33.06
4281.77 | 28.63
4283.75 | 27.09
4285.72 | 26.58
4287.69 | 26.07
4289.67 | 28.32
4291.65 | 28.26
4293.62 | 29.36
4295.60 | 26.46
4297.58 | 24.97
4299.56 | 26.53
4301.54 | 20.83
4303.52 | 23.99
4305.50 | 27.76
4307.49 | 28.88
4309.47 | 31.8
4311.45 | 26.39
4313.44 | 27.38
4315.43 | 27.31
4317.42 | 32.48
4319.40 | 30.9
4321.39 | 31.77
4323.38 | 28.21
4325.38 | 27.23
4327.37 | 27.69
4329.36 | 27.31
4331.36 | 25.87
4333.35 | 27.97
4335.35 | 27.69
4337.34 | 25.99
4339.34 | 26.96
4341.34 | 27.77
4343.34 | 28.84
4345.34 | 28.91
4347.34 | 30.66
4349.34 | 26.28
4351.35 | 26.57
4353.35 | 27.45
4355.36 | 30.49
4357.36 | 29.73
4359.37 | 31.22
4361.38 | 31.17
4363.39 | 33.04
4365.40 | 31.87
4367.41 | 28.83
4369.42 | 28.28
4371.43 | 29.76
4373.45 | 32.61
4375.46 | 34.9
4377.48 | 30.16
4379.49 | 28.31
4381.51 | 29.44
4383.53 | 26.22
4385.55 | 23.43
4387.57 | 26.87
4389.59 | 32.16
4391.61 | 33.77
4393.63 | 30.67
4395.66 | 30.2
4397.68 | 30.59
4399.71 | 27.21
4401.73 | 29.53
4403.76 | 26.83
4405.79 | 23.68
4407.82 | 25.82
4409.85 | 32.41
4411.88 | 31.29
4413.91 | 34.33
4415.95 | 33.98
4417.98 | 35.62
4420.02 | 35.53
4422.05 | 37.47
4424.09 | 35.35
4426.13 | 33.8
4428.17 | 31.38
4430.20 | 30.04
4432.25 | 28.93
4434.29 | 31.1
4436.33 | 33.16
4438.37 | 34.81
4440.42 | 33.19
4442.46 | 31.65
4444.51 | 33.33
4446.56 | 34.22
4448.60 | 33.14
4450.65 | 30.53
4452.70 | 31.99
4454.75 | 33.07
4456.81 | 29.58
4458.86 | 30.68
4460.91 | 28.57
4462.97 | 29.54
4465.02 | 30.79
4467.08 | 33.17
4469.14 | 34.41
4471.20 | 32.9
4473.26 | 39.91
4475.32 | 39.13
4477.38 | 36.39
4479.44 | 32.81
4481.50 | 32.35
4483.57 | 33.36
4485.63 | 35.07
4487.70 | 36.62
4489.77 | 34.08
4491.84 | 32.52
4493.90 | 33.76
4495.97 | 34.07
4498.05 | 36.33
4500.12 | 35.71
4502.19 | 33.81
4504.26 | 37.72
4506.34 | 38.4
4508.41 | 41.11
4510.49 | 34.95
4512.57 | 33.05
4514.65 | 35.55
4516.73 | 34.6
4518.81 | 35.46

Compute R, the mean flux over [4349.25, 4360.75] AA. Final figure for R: 28.9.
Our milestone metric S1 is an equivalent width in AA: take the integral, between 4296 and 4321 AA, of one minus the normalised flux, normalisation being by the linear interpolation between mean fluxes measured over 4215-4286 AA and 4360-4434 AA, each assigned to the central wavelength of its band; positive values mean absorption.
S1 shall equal 1.6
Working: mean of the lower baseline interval 28.5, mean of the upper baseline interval 30.7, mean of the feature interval 27.5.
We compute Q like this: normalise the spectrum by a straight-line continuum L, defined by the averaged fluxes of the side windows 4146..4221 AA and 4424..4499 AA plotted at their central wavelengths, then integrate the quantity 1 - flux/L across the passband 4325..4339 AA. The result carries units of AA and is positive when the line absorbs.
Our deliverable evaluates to 1.62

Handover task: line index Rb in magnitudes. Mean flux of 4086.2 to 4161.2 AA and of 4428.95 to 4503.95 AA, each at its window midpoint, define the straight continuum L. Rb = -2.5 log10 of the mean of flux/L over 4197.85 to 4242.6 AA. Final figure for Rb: 0.01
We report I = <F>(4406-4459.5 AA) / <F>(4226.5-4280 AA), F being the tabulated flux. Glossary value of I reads 1.14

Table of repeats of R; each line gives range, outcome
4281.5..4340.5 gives 27.5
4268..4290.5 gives 27.6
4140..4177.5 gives 27.9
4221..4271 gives 28.4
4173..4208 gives 27.3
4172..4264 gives 27.9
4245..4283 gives 29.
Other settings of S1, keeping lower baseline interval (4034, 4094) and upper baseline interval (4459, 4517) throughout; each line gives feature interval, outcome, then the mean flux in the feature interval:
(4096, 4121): 3.54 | 24.8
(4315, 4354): 4.90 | 28.2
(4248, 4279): 2.68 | 28.5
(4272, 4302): 3.77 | 27.6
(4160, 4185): 1.27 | 28.3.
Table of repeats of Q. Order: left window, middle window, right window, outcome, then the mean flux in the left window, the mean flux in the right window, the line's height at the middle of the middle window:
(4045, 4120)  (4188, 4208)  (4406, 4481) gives 0.6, 27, 32.8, 28.9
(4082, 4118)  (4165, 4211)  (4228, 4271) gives -0.7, 25.4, 28.7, 27.4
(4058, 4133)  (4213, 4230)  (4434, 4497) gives 0.6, 26.6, 33.3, 28.9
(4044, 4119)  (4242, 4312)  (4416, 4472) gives 3.8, 27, 32.5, 30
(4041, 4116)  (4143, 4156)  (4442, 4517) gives 0.3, 26.9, 34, 28.2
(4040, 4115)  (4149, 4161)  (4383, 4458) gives 0.7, 26.9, 31.3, 27.9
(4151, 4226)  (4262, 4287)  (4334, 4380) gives 0.2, 27.8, 29.5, 28.6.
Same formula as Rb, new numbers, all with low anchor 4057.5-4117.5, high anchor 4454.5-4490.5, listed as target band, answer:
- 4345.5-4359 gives 0.095 mag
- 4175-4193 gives 0.082 mag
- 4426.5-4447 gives 0.022 mag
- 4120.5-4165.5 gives 0.017 mag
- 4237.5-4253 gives -0.017 mag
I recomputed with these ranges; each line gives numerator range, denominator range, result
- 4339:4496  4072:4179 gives 1.18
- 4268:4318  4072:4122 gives 1.06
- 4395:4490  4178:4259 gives 1.16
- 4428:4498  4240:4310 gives 1.16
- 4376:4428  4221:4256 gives 1.09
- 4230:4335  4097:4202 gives 1.06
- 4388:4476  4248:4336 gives 1.14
